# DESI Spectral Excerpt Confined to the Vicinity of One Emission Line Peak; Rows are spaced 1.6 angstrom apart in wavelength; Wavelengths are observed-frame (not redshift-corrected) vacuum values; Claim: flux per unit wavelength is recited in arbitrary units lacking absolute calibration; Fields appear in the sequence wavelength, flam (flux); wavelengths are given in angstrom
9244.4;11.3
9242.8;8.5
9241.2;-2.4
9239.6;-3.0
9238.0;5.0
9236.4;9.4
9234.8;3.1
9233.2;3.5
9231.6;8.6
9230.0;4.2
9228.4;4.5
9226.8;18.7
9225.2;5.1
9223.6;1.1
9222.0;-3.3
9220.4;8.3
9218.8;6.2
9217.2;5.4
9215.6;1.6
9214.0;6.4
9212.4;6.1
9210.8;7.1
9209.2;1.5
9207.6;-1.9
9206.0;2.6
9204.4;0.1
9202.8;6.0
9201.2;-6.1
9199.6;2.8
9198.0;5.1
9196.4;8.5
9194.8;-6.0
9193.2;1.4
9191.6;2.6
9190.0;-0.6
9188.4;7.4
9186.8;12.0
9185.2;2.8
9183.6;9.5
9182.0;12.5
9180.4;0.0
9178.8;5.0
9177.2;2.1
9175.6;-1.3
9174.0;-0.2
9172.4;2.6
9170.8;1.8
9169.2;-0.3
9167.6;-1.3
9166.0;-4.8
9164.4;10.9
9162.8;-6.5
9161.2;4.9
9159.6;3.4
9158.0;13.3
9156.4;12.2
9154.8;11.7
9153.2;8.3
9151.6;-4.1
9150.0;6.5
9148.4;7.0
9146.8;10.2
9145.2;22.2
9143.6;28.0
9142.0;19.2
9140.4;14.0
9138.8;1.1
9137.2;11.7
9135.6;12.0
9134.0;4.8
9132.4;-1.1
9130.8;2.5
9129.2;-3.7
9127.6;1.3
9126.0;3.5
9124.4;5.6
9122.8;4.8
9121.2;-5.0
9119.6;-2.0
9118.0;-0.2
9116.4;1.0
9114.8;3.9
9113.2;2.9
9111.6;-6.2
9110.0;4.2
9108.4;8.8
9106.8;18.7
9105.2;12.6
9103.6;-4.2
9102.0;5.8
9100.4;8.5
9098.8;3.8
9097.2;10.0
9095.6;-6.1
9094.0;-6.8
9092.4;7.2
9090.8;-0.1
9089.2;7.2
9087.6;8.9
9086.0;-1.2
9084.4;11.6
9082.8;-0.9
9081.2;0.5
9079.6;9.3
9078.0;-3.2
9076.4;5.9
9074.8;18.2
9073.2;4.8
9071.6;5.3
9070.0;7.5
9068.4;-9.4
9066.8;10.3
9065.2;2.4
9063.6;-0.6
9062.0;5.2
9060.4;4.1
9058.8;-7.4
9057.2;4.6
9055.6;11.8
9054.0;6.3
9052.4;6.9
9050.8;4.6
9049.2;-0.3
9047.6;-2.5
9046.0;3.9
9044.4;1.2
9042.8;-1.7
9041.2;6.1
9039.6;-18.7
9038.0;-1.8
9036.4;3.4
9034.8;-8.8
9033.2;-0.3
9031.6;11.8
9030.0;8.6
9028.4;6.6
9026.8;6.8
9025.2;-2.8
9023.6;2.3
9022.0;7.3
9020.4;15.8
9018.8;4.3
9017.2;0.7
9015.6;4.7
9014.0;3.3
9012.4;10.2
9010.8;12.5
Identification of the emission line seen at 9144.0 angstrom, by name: H-beta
